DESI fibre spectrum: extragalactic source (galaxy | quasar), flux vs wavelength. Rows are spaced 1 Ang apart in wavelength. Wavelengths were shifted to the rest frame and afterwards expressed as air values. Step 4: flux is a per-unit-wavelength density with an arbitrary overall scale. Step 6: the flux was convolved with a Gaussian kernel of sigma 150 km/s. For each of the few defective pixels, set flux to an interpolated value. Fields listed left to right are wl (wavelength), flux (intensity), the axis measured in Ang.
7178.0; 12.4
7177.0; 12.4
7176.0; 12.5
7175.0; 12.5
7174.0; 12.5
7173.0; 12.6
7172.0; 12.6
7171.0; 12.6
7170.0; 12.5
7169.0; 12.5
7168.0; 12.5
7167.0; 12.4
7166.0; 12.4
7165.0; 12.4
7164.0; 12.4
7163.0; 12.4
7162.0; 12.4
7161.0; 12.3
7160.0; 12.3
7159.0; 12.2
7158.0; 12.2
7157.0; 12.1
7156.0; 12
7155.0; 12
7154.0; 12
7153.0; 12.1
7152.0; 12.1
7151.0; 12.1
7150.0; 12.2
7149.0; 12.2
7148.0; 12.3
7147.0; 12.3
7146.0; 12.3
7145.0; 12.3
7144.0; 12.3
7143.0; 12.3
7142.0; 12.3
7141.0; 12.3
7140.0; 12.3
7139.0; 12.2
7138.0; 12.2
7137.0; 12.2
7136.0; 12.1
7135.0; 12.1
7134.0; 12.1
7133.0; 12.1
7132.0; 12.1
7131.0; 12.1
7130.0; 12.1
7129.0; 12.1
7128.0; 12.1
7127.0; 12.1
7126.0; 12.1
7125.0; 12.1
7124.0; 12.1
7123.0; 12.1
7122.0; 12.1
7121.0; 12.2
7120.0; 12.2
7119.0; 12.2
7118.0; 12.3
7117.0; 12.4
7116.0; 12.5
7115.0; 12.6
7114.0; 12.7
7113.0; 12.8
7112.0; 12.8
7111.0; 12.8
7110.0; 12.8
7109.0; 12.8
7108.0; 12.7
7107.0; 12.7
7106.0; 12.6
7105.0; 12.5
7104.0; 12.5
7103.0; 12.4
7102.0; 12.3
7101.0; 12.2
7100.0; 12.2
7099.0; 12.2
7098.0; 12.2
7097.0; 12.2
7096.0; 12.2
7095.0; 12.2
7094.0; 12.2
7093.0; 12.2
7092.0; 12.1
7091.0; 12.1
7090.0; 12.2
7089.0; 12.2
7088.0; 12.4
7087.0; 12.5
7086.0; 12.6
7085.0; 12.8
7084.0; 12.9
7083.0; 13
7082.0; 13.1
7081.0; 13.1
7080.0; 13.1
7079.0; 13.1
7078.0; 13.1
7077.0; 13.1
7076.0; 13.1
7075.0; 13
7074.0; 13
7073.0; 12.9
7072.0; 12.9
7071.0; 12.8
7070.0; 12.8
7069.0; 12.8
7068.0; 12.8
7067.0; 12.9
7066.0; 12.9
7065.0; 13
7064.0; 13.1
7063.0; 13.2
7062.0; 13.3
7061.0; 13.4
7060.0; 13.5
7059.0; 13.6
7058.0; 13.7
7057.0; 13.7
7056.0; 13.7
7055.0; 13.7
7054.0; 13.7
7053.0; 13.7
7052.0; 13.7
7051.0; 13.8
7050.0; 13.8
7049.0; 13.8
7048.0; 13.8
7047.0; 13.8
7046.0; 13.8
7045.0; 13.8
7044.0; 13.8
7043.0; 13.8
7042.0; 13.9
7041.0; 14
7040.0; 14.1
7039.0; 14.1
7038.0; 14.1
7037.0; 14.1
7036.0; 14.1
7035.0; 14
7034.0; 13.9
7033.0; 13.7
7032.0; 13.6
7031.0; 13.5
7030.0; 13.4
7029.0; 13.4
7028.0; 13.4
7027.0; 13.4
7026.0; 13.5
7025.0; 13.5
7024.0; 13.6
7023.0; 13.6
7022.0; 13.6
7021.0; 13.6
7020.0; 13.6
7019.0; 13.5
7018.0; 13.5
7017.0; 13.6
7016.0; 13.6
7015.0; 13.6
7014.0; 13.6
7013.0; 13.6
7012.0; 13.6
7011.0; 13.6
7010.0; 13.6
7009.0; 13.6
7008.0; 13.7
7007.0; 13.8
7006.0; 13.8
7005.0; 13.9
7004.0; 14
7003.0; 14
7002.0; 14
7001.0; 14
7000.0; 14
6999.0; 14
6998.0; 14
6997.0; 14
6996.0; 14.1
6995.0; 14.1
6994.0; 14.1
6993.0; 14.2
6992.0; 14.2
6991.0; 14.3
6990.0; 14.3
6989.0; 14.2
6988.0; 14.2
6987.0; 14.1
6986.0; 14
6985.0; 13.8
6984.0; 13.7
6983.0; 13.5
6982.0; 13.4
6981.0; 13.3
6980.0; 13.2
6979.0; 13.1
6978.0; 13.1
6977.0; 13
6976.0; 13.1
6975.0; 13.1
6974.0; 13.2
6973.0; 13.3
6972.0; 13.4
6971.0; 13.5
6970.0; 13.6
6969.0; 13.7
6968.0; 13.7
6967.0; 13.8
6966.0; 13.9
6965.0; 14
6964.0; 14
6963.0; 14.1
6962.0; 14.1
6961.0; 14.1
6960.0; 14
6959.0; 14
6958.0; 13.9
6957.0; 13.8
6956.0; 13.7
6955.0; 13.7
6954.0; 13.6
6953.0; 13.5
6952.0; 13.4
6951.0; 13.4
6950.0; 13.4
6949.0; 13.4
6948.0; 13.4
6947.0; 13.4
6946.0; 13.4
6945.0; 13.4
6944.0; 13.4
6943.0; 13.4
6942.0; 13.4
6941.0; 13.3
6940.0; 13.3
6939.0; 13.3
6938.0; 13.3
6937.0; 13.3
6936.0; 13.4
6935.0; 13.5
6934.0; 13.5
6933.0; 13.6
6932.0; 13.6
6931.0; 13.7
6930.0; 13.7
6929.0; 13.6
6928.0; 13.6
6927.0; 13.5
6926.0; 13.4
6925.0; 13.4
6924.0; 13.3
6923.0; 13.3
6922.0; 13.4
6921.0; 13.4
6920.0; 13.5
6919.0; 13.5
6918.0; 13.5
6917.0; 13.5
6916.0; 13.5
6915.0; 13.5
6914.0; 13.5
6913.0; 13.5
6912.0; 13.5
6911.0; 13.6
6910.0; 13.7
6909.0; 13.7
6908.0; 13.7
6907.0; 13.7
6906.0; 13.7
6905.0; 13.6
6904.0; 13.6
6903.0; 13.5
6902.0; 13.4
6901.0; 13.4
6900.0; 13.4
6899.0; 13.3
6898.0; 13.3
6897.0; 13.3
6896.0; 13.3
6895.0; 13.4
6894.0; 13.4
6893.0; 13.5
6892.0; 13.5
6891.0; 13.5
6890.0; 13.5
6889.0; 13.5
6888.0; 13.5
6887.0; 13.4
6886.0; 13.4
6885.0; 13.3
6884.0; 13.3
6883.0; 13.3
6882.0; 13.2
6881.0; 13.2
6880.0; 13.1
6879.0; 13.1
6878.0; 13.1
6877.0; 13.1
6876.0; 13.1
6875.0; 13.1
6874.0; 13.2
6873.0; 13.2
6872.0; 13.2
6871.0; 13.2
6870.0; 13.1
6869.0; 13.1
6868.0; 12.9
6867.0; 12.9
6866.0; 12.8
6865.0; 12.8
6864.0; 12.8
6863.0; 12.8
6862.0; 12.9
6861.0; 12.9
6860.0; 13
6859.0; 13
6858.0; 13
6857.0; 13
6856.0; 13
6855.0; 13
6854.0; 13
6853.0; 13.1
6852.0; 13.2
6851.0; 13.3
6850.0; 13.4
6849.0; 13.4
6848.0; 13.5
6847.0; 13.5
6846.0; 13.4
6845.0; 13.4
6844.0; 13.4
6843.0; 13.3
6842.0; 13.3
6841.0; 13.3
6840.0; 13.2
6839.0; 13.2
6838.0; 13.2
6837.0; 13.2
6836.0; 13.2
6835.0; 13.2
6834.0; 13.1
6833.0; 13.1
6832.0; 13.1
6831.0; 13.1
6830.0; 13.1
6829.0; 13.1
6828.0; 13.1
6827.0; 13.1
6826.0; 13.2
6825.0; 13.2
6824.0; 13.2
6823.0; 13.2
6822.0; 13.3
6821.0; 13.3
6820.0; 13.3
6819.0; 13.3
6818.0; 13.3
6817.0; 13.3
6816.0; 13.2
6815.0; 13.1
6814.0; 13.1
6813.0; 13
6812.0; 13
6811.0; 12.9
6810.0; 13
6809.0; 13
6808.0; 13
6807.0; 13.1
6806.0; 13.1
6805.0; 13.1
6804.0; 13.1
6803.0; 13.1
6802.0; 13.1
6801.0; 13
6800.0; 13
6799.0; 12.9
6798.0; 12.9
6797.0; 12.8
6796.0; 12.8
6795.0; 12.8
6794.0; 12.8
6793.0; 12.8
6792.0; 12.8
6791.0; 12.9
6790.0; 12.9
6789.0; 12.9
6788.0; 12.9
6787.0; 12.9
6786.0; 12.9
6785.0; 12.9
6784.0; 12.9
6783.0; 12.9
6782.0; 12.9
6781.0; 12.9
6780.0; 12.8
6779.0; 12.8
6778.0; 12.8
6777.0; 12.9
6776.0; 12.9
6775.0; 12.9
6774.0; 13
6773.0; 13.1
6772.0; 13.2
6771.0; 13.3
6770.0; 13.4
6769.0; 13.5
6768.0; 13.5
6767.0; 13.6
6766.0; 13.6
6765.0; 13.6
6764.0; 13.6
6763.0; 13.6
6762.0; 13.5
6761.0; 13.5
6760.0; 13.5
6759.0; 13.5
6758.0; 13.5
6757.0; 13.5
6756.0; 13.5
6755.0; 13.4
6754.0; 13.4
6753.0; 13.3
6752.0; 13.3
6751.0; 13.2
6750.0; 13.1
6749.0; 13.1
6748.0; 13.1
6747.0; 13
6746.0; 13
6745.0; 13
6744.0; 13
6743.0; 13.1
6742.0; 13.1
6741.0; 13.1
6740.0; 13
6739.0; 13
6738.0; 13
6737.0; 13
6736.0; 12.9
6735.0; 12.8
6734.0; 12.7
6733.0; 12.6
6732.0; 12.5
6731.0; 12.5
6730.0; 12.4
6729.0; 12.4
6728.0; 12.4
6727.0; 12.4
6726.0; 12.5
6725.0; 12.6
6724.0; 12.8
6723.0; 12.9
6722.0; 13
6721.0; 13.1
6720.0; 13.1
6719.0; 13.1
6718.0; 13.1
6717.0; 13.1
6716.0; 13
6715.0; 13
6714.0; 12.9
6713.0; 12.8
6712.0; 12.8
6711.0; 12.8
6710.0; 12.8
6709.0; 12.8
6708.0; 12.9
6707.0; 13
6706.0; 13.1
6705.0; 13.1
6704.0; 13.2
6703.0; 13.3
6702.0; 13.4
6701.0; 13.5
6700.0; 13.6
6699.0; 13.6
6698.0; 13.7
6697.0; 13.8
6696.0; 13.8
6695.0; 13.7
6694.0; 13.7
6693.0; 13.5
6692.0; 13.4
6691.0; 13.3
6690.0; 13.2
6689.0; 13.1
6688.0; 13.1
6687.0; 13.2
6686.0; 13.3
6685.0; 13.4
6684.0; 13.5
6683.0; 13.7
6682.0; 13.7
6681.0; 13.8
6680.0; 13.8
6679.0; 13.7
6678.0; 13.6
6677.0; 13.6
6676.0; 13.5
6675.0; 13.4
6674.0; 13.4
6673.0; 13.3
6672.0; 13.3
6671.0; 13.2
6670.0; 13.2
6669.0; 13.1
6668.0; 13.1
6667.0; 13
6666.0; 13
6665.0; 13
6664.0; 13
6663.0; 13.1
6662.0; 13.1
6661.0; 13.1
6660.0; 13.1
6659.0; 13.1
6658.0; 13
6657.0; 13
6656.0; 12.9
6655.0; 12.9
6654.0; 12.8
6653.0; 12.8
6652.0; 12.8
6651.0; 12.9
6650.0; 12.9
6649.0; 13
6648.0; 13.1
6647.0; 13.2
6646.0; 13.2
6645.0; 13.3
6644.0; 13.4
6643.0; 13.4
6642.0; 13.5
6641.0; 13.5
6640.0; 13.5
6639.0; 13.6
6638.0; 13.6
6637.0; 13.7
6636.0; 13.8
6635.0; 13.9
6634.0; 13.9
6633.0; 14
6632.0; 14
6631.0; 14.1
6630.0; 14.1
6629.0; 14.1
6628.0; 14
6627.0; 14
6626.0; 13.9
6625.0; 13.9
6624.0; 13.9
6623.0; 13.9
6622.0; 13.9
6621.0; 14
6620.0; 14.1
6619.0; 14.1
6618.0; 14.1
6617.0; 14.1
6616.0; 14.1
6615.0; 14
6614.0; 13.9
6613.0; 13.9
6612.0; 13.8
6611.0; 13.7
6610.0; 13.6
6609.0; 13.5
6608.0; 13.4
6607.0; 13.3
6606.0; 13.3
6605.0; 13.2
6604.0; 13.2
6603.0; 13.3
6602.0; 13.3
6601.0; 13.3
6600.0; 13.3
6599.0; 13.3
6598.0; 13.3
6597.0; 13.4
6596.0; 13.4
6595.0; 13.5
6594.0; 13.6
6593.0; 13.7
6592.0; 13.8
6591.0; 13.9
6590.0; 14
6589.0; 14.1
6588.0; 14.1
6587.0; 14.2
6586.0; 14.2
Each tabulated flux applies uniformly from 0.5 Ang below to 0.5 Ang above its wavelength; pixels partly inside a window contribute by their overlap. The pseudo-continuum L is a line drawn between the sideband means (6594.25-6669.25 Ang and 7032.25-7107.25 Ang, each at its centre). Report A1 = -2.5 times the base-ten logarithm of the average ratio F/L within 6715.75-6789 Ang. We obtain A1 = 0.03 mag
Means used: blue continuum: 13.5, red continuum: 13.1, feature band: 13.1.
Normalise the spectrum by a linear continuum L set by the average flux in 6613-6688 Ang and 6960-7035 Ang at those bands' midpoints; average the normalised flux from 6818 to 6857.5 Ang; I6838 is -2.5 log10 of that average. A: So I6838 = 0.03 mag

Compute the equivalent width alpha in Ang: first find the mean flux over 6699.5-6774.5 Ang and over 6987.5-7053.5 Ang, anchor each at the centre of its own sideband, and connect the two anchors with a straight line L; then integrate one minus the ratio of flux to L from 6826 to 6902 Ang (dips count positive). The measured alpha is 1.2 Ang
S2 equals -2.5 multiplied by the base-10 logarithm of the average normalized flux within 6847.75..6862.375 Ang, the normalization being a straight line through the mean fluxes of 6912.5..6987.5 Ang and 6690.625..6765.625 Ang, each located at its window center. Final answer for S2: 0.02 mag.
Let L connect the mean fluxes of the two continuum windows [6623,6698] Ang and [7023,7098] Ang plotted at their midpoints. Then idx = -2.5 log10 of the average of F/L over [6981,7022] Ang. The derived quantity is -0.05 mag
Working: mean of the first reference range 13.4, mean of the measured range 13.8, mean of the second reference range 13.2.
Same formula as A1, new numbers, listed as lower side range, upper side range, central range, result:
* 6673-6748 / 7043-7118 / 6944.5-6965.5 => -0.057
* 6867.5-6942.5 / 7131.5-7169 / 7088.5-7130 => 0.008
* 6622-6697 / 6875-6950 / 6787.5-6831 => 0.031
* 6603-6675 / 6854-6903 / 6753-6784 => 0.004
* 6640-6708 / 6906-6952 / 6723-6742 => 0.051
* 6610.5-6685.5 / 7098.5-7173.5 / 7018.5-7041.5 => -0.094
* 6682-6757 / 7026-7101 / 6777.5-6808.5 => 0.017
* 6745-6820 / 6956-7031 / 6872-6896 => 0.009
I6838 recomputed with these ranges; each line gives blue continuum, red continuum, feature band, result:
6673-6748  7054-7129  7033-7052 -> -0.09 mag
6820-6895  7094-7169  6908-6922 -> -0.04 mag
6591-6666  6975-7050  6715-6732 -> 0.07 mag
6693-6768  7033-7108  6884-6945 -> -0.03 mag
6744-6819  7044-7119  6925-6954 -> -0.04 mag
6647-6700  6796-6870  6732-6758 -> 0.01 mag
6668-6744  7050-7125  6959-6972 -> -0.08 mag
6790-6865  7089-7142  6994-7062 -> -0.10 mag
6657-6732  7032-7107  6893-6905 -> -0.02 mag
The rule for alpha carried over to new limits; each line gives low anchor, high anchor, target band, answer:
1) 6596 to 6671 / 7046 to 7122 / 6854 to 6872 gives 0.27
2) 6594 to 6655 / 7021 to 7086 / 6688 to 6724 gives 0.94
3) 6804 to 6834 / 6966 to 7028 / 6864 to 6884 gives 0.33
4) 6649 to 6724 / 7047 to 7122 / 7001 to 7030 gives -1.65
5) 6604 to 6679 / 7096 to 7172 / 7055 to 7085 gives -1.61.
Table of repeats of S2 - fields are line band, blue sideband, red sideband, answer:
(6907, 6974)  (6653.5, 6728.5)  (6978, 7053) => 0.006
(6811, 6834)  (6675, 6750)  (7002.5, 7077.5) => 0.009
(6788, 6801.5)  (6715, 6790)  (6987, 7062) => 0.025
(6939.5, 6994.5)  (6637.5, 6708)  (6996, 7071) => -0.005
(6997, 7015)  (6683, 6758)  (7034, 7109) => -0.058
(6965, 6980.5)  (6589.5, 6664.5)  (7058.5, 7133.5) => -0.047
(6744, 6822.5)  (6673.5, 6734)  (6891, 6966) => 0.014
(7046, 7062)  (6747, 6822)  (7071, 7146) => -0.093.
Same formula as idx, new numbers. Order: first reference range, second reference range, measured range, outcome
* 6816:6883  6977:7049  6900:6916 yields -0.02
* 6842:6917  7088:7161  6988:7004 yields -0.10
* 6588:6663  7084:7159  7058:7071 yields -0.06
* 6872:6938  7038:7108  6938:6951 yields 0.00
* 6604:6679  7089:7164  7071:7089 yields -0.04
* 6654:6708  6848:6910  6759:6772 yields -0.02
